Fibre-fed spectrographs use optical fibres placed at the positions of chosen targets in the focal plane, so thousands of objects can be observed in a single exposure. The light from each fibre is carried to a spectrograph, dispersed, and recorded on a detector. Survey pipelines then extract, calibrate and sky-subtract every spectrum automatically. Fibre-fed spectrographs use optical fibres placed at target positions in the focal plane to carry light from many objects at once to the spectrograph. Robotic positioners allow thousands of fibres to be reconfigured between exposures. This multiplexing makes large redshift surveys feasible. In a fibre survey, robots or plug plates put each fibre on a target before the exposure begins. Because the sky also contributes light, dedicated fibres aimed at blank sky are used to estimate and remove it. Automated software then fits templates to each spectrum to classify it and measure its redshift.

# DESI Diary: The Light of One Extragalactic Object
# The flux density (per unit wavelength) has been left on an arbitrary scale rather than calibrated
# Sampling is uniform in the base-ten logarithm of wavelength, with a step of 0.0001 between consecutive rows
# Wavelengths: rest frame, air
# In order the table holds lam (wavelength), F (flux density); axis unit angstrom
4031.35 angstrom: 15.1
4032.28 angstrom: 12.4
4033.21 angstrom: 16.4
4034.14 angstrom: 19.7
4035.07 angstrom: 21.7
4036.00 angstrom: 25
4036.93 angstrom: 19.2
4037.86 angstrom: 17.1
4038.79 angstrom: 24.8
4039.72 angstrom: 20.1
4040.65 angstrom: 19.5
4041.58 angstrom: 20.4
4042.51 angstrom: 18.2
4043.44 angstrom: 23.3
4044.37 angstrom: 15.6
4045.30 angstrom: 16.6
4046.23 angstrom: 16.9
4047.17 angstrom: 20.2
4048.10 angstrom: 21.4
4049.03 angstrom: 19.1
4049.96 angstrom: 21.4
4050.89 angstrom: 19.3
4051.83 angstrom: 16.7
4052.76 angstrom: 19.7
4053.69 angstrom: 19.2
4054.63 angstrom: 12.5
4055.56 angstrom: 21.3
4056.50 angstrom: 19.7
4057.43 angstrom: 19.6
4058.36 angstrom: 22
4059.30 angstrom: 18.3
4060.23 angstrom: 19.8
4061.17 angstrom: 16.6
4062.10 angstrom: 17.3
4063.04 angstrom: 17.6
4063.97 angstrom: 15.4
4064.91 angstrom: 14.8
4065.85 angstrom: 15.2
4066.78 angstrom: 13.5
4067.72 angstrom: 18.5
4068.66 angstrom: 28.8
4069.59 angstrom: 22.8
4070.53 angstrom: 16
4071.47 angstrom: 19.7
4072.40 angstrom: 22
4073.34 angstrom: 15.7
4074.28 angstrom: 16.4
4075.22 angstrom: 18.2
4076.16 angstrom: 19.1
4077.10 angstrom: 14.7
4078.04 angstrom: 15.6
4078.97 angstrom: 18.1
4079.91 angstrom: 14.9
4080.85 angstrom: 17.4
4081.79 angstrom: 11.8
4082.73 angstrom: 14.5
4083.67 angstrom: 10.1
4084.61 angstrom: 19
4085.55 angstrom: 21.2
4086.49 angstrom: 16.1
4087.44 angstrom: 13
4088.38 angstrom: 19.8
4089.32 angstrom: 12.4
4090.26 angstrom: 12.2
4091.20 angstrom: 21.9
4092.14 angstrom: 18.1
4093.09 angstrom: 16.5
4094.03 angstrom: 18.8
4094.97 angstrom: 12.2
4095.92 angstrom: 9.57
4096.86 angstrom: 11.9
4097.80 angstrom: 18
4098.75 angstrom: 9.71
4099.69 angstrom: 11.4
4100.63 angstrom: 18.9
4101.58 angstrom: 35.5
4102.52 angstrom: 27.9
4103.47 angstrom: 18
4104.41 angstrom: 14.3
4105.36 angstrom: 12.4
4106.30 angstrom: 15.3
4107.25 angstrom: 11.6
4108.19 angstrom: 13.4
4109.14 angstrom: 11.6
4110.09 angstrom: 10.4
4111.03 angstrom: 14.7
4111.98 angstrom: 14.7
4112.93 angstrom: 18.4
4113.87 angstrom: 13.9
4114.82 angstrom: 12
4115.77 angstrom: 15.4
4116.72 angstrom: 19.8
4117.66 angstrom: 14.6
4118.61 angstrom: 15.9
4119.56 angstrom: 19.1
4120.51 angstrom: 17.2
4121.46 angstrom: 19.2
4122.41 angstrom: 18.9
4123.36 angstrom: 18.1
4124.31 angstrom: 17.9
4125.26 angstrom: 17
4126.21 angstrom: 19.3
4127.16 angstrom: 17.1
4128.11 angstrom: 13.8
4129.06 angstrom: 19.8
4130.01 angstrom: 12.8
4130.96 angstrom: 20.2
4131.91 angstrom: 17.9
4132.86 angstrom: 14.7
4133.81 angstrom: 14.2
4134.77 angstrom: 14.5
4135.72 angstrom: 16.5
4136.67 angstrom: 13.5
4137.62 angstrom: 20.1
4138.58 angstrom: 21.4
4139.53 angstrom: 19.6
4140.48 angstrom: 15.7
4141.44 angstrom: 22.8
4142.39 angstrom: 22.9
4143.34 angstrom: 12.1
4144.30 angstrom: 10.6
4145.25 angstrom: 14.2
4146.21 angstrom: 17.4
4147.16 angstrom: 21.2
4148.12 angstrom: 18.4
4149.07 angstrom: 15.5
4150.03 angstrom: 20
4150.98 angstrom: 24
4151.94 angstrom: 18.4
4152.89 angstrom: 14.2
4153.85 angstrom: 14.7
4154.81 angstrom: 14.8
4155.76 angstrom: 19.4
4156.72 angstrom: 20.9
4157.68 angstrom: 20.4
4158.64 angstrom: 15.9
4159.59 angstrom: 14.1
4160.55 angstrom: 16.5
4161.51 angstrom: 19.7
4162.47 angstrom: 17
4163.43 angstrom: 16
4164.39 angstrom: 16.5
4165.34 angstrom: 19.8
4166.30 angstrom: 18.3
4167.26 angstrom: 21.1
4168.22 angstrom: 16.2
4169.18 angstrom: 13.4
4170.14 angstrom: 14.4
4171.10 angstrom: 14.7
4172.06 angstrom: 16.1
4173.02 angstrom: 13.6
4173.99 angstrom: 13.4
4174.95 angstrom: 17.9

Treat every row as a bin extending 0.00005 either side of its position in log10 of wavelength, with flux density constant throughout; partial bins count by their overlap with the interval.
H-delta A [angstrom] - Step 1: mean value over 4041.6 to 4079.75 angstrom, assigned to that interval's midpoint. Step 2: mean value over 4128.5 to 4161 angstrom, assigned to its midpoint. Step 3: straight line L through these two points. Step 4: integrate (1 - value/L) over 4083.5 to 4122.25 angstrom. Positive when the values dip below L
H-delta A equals 3.9 angstrom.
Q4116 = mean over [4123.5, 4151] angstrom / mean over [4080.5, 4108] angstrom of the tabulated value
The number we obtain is 1.07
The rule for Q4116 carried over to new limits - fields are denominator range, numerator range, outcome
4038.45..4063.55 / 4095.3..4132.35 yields 0.85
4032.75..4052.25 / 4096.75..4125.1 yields 0.83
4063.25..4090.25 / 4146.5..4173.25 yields 1.03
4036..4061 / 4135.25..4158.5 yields 0.92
